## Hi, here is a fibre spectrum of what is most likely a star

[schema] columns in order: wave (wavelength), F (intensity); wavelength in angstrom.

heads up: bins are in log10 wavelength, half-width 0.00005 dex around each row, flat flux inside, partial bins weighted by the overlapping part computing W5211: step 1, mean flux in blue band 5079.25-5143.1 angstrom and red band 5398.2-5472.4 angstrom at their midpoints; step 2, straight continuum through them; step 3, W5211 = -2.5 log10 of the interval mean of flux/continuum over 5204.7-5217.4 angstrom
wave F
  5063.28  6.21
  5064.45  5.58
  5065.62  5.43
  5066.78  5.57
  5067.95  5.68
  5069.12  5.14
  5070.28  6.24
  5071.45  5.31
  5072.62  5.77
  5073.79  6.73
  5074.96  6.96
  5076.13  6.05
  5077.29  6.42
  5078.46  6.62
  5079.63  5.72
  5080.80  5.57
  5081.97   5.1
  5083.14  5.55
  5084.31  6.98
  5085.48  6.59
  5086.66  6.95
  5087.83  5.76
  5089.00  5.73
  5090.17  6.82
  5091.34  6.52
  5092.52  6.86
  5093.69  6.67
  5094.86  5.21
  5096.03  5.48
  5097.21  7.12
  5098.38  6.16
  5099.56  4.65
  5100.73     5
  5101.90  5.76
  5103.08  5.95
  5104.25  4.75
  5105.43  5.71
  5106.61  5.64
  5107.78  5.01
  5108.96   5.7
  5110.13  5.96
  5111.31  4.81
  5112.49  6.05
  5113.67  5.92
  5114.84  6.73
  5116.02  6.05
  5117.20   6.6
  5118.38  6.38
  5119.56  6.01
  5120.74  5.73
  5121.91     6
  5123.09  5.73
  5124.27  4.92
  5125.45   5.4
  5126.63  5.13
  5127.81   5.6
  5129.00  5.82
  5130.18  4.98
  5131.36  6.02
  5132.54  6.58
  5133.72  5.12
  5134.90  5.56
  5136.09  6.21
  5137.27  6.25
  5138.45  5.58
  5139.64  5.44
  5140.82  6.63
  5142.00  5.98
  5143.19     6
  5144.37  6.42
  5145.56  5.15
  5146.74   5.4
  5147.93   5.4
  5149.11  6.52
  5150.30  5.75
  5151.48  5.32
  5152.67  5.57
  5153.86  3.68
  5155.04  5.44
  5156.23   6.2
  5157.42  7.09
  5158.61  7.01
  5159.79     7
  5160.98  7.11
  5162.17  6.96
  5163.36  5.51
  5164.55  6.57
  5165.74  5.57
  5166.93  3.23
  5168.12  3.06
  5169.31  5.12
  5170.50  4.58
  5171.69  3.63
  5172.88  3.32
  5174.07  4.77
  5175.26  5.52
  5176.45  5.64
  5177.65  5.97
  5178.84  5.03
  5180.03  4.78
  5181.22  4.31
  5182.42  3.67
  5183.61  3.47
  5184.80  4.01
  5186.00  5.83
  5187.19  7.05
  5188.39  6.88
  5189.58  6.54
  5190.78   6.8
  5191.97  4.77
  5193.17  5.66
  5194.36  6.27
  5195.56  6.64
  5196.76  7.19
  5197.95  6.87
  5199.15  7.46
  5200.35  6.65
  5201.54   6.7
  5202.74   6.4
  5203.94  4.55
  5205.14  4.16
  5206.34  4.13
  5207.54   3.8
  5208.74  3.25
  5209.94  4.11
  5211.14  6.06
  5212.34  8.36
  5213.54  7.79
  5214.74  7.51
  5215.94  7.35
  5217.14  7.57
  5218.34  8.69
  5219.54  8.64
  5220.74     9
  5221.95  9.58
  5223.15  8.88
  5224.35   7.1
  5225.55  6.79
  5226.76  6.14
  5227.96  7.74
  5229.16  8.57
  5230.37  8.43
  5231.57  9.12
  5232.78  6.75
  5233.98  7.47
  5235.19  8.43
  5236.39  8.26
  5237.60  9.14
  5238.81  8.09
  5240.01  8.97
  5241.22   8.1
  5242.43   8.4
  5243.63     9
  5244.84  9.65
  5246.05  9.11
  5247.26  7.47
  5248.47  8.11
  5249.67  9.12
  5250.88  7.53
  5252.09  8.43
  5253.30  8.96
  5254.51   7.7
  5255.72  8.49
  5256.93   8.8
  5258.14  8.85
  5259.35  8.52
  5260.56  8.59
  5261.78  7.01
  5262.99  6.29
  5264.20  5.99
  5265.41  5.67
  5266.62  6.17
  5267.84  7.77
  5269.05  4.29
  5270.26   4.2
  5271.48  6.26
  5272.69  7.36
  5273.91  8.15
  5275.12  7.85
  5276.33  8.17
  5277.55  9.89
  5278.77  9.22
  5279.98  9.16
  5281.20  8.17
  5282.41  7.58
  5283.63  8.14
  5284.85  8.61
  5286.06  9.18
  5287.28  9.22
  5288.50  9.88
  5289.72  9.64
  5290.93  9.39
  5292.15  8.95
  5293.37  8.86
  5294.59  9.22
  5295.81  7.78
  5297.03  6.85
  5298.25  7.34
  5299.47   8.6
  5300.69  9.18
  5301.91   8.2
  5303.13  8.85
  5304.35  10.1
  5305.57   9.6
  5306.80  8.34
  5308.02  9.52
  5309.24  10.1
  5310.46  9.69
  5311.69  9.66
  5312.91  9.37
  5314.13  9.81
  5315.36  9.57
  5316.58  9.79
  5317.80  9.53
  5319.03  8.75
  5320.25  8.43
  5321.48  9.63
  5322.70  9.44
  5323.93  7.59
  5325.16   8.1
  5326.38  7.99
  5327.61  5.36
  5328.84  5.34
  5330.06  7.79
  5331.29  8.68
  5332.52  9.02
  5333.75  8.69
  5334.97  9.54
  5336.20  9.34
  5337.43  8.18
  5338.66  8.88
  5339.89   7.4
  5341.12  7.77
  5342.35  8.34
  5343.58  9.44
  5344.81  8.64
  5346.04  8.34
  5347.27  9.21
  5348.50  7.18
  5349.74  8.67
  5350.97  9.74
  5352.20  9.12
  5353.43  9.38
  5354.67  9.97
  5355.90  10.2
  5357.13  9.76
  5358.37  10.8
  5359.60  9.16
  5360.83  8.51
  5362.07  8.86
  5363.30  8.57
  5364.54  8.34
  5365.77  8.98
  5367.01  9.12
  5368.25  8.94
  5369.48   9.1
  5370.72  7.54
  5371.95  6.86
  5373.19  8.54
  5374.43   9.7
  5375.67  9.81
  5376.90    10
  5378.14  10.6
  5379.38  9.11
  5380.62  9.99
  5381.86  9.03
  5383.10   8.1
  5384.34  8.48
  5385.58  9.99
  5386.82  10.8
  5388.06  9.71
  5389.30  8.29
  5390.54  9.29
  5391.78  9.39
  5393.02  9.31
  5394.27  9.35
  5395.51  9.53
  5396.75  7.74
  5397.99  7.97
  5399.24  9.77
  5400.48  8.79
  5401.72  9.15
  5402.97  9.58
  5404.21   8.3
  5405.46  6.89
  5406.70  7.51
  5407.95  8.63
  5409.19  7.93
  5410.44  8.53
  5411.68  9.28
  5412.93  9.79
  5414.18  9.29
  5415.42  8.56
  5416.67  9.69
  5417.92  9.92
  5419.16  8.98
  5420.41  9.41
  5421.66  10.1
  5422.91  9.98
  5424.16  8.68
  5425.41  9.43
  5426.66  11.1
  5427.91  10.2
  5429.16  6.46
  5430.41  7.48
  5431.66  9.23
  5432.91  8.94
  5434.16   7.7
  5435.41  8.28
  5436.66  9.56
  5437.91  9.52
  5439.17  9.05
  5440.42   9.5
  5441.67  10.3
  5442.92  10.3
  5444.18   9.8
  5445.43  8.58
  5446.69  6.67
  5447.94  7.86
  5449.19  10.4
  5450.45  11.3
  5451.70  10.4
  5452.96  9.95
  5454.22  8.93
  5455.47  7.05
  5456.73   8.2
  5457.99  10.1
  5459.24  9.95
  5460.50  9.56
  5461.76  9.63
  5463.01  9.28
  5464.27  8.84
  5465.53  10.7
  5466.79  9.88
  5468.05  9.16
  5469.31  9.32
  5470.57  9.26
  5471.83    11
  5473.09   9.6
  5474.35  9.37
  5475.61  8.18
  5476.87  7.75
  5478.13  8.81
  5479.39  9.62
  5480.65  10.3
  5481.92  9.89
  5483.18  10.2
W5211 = 0.19 mag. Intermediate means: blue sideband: 5.86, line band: 5.8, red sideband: 9.17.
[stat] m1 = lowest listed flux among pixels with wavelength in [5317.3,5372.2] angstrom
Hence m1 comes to 5.34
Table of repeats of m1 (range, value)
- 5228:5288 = 4.2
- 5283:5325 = 6.85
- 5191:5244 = 3.25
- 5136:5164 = 3.68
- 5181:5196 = 3.47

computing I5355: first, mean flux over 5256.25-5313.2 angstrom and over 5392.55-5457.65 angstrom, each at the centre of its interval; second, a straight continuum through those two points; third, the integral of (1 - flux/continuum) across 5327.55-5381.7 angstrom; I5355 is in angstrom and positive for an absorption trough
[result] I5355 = -1.1 angstrom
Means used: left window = 8.26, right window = 9.02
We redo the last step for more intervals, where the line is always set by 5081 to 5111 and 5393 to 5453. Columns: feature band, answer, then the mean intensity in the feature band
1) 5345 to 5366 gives -1.7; 9.1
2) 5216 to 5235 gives -2.3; 8.02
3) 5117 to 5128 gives 0.8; 5.73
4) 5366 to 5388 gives -1.4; 9.17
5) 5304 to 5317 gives -2.6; 9.58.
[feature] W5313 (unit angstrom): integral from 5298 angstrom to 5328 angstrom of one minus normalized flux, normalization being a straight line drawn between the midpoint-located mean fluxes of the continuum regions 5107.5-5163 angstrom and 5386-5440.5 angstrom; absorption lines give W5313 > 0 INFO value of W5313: -4.1 angstrom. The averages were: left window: 5.87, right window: 9.01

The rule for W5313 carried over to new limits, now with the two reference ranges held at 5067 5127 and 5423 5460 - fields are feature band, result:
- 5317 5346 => -0.9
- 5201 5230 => 1.0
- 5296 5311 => -1.9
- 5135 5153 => 1.4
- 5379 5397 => -1.2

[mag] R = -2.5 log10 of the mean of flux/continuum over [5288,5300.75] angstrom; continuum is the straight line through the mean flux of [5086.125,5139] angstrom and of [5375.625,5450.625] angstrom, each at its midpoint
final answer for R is -0.11 mag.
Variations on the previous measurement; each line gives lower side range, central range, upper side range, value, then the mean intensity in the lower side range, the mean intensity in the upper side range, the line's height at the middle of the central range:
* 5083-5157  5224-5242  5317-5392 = -0.10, 5.82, 8.84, 7.28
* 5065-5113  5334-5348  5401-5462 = -0.05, 5.89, 9.09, 8.25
